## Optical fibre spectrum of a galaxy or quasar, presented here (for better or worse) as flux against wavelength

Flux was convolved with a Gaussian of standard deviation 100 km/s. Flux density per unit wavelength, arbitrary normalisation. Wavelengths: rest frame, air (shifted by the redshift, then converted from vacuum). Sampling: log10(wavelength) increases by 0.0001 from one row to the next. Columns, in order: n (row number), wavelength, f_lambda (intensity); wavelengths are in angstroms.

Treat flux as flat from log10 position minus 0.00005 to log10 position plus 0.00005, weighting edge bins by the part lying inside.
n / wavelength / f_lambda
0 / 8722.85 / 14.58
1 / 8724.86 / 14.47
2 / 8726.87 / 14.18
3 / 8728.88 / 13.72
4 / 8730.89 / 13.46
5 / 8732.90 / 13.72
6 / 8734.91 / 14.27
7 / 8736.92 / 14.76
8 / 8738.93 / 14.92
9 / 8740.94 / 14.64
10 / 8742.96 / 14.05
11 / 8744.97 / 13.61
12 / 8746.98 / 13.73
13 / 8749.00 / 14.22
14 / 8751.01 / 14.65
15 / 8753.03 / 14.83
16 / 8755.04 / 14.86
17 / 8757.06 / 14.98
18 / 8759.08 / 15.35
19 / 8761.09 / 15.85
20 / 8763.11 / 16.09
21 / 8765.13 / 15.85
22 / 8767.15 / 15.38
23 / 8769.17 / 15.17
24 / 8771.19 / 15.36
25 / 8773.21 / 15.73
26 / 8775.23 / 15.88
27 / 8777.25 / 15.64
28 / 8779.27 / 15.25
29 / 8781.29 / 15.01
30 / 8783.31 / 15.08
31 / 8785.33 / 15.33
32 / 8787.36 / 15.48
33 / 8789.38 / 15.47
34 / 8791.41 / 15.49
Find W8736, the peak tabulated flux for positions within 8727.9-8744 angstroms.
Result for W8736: 14.92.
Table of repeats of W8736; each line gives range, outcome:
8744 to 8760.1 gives 15.35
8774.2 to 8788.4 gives 15.88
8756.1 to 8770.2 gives 16.09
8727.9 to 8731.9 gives 13.72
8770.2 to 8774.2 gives 15.73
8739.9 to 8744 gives 14.64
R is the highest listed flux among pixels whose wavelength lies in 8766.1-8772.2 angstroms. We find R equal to 15.38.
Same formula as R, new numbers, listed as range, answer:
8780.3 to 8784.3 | 15.08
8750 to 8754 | 14.83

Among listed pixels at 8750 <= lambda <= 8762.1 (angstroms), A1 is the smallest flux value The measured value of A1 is 14.65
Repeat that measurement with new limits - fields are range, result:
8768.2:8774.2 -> 15.17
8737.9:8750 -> 13.61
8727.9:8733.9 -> 13.46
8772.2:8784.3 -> 15.01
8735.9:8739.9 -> 14.76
